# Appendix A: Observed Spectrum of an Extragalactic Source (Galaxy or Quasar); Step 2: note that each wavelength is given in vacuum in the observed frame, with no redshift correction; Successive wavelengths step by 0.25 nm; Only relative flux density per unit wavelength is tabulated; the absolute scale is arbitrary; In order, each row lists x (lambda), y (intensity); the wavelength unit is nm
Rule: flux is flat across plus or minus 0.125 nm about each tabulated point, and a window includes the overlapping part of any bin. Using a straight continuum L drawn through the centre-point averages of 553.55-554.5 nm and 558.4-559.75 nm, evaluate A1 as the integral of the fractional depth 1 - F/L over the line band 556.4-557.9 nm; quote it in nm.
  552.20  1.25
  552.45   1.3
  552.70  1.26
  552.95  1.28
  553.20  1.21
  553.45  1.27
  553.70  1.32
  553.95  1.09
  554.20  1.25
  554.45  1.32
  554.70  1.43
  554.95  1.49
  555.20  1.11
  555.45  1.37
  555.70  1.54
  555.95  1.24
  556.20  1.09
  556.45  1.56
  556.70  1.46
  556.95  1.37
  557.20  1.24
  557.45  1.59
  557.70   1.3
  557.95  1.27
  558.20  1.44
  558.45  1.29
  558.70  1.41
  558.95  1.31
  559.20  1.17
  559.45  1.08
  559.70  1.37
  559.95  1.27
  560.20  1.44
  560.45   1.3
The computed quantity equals -0.18 nm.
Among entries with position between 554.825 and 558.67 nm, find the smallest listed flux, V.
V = 1.09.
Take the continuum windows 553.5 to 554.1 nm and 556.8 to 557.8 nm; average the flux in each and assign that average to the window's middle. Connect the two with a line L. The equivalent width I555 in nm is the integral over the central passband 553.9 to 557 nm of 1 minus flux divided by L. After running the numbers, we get -0.11 nm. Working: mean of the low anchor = 1.22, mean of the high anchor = 1.38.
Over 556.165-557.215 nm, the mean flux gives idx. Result 1.38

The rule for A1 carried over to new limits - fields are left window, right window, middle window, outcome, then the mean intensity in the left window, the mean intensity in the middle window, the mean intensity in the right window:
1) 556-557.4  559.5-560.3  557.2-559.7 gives 0.045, 1.35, 1.32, 1.33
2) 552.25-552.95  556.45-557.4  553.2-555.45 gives 0.070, 1.28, 1.29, 1.4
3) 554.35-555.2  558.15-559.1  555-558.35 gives 0.016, 1.37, 1.35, 1.35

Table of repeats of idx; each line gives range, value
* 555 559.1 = 1.35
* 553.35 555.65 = 1.3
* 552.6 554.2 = 1.24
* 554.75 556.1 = 1.35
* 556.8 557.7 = 1.39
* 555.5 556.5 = 1.34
